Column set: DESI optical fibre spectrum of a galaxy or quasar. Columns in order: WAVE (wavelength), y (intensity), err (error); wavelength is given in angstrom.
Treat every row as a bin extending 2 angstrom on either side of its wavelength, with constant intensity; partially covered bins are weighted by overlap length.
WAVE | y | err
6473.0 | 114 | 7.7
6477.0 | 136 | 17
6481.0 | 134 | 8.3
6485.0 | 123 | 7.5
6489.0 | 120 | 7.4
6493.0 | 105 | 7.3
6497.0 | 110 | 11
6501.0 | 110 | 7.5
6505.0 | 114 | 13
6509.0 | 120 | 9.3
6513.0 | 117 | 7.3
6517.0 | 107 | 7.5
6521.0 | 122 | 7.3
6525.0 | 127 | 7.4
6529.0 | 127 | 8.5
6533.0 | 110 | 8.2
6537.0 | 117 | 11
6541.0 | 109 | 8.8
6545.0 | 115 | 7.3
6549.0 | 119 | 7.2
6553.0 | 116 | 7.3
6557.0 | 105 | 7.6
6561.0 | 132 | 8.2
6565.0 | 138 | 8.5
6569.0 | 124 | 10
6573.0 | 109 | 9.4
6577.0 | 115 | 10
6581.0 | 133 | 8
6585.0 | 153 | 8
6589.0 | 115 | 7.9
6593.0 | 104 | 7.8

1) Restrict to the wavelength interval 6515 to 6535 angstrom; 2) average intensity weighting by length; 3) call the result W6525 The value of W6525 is 119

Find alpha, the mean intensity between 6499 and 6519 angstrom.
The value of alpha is 114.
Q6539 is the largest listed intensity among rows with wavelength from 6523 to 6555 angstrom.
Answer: 127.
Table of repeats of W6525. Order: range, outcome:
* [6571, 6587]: 128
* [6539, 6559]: 113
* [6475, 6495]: 124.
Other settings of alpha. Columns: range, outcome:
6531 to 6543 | 112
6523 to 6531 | 127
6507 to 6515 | 118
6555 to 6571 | 125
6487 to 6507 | 112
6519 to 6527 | 124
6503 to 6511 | 117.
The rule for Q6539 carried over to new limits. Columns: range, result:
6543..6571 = 138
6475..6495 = 136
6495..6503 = 110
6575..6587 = 153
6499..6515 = 120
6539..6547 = 115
